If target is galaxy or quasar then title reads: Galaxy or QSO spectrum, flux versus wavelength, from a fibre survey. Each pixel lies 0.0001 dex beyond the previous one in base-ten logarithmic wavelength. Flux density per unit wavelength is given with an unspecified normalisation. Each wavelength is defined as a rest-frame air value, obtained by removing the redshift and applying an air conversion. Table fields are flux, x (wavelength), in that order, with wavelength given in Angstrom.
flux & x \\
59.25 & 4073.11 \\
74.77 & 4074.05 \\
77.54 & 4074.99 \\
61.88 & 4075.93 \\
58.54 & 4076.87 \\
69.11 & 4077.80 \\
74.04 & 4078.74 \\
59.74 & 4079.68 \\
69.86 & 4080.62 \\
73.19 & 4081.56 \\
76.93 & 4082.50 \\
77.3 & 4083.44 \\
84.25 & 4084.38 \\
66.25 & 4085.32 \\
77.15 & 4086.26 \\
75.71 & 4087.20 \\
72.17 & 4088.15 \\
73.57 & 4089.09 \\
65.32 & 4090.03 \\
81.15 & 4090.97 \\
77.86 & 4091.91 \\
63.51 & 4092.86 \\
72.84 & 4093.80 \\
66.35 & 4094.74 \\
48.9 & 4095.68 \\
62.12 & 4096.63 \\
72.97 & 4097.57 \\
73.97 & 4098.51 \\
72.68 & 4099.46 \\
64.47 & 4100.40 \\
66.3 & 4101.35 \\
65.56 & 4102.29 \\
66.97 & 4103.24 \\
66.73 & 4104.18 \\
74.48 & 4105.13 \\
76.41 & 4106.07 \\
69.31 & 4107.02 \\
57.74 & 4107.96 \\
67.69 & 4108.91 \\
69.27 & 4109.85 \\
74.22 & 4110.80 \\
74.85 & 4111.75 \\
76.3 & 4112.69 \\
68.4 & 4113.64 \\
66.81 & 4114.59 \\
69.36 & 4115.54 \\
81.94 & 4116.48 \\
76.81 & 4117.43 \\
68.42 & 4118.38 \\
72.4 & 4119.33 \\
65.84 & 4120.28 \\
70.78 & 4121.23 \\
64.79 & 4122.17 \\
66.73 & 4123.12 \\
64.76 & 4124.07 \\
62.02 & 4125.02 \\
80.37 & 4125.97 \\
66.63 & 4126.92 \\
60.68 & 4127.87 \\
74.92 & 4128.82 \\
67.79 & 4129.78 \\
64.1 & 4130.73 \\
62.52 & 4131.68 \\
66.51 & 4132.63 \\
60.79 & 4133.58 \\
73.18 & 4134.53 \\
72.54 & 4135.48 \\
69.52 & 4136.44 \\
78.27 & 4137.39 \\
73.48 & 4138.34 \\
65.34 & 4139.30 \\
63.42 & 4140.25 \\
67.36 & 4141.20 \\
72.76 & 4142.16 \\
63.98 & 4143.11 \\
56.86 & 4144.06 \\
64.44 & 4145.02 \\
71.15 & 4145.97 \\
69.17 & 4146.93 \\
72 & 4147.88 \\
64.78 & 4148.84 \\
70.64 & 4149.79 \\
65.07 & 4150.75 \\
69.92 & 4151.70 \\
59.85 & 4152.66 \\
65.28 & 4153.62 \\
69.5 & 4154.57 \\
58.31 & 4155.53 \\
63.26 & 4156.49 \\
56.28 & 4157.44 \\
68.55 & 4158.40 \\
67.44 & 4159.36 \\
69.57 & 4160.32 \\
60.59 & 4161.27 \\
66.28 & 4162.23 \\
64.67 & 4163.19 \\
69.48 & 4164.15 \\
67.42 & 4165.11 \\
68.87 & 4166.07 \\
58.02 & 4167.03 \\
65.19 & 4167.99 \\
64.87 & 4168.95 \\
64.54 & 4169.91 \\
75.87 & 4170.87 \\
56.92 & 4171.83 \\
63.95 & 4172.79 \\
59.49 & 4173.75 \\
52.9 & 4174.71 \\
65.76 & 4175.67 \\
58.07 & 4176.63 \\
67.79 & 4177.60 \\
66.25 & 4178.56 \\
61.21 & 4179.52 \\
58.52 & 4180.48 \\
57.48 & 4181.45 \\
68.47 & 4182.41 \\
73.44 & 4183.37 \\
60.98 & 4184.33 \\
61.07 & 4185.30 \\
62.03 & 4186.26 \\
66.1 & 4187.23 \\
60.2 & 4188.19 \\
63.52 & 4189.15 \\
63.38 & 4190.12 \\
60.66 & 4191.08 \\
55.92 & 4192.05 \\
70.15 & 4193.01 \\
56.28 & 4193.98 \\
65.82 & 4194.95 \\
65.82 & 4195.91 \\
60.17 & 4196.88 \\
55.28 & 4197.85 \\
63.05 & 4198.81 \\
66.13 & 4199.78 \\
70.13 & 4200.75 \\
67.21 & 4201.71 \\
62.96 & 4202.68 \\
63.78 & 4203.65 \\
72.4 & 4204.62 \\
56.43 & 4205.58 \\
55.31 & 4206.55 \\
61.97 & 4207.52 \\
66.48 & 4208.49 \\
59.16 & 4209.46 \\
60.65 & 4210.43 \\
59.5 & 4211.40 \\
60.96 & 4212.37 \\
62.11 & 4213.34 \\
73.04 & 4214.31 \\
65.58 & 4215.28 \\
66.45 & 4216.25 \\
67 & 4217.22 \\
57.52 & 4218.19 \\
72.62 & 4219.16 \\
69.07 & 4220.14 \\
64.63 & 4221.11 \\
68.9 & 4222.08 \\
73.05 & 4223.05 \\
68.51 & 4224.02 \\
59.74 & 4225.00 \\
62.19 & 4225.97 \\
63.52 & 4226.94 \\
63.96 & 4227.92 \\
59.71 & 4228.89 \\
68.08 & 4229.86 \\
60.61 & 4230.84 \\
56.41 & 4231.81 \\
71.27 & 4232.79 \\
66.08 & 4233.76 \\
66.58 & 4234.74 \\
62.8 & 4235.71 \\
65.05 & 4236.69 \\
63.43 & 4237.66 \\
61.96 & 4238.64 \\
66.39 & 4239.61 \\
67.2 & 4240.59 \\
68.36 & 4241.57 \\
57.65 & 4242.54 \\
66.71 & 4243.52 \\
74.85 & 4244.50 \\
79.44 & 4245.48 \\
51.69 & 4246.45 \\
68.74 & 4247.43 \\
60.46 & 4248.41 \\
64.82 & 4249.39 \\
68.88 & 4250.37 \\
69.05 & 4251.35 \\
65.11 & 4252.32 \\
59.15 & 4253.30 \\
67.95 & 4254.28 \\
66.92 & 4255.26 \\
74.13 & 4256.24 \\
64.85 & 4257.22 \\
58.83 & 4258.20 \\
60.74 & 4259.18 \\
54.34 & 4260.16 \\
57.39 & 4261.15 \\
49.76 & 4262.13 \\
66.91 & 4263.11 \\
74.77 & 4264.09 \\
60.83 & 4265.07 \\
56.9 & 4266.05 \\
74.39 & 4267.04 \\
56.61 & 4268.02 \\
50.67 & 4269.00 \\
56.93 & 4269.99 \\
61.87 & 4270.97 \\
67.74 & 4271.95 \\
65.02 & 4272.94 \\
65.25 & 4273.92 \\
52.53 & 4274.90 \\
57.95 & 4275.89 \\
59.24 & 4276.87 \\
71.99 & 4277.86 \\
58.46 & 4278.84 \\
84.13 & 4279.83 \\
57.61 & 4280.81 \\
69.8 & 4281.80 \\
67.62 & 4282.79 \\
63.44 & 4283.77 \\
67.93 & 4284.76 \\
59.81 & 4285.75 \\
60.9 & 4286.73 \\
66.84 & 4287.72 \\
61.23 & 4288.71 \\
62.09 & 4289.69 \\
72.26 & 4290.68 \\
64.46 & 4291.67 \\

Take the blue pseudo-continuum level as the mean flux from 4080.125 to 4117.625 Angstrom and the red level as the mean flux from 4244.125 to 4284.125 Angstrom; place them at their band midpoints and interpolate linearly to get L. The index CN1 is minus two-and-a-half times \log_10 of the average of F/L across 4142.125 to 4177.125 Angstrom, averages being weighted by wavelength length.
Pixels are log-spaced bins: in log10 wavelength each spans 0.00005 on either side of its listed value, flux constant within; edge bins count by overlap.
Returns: 0.06 mag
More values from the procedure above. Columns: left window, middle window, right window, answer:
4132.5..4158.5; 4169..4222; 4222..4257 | 0.05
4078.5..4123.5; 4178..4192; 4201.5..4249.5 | 0.06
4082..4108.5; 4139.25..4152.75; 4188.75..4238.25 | 0.01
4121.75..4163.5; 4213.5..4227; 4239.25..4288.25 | -0.03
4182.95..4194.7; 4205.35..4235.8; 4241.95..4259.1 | 0.00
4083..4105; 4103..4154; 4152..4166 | -0.02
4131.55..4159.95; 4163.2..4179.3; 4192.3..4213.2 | 0.02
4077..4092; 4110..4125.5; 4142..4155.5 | -0.01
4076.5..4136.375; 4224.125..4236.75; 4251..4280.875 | 0.01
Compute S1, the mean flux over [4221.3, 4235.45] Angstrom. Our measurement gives 64.9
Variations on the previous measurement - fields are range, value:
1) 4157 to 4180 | 64.2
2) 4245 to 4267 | 63.9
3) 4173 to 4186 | 62.5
